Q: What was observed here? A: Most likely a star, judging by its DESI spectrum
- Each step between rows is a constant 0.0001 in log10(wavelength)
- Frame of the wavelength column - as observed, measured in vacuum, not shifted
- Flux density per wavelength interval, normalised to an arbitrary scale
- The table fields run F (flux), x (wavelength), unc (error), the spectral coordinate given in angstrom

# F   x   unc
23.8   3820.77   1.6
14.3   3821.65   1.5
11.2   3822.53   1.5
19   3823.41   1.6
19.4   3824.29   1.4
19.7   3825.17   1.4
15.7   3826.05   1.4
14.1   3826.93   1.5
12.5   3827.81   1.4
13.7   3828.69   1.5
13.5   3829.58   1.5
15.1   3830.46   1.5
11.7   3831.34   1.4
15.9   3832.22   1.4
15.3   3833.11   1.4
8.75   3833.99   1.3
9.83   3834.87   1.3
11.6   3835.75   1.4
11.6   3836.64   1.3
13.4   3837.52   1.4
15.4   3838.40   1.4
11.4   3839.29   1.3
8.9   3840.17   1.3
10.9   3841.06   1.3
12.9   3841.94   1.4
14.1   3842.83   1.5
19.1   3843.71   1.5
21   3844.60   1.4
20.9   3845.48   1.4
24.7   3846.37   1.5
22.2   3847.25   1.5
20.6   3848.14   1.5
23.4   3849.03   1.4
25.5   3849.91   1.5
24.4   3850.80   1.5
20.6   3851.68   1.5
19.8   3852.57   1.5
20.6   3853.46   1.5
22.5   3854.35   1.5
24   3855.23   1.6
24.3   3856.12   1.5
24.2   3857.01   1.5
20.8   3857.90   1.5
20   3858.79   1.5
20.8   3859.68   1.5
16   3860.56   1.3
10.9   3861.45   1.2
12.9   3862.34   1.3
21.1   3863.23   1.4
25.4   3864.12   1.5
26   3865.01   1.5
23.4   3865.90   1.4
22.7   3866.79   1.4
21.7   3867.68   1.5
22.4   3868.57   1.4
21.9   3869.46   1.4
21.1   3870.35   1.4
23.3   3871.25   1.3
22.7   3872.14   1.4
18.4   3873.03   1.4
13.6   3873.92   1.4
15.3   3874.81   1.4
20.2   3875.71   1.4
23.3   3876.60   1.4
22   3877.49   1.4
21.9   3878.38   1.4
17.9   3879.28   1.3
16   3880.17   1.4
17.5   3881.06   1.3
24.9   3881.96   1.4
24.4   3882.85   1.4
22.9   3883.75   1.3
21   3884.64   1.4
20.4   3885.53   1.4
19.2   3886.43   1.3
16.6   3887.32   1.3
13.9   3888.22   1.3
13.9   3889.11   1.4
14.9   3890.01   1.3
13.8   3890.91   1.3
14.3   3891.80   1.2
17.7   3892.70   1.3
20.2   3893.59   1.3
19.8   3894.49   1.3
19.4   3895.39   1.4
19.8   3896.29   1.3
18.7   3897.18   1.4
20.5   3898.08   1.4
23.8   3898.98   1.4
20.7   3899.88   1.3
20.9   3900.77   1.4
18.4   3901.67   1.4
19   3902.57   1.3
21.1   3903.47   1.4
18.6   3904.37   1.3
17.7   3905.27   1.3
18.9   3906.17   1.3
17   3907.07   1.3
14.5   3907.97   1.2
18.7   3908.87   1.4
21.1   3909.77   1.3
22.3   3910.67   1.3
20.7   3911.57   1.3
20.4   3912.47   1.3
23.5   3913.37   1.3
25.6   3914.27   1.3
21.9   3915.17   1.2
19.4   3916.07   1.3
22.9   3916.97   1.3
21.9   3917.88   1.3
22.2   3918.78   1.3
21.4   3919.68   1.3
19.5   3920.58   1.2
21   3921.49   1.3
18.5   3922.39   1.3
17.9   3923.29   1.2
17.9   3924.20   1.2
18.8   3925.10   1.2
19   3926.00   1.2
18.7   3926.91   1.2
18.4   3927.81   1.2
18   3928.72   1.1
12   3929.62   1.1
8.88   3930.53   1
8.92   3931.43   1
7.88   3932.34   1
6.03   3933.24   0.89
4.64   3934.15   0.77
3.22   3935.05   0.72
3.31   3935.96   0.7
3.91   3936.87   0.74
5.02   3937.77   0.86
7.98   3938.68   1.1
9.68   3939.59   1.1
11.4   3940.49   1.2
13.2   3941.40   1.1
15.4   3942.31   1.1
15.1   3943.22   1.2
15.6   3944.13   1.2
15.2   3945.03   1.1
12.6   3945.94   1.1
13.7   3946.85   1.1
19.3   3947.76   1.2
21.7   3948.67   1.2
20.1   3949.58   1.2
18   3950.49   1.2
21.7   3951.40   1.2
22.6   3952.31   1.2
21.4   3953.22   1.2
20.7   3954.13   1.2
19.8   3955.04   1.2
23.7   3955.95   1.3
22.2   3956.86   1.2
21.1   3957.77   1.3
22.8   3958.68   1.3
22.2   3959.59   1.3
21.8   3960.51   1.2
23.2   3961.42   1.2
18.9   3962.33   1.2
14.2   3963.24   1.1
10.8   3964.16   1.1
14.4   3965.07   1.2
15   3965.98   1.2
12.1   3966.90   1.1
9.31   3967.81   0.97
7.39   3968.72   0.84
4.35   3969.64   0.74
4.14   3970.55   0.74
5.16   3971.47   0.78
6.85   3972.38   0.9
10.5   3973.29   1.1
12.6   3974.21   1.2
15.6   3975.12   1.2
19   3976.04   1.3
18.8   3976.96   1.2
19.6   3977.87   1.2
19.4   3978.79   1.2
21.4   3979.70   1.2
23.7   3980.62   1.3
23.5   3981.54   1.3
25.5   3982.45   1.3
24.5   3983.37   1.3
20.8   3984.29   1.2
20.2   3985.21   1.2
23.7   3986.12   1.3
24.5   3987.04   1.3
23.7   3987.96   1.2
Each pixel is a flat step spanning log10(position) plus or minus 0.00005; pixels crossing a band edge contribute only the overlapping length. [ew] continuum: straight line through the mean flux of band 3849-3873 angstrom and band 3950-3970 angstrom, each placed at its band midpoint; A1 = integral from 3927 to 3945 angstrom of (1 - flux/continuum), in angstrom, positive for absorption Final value 8.1 angstrom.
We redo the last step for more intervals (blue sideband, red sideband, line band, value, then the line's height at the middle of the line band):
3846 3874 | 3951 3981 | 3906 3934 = 1.01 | 18.6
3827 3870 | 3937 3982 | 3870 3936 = -4.57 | 17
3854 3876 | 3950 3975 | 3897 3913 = -0.86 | 18.6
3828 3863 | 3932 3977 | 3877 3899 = -3.99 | 16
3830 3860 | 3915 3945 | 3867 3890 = -4.76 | 16.4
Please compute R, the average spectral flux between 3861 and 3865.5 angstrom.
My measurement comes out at 19.3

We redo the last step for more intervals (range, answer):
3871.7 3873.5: 20.5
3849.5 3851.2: 24.9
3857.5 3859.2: 20.4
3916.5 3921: 21.6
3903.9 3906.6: 18.4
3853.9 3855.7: 23.3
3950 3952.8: 20.8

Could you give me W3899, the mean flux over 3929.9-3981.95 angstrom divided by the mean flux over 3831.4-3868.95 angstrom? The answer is 0.79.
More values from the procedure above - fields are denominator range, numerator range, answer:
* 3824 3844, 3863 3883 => 1.55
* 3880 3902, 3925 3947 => 0.60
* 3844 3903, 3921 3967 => 0.77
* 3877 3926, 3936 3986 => 0.83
